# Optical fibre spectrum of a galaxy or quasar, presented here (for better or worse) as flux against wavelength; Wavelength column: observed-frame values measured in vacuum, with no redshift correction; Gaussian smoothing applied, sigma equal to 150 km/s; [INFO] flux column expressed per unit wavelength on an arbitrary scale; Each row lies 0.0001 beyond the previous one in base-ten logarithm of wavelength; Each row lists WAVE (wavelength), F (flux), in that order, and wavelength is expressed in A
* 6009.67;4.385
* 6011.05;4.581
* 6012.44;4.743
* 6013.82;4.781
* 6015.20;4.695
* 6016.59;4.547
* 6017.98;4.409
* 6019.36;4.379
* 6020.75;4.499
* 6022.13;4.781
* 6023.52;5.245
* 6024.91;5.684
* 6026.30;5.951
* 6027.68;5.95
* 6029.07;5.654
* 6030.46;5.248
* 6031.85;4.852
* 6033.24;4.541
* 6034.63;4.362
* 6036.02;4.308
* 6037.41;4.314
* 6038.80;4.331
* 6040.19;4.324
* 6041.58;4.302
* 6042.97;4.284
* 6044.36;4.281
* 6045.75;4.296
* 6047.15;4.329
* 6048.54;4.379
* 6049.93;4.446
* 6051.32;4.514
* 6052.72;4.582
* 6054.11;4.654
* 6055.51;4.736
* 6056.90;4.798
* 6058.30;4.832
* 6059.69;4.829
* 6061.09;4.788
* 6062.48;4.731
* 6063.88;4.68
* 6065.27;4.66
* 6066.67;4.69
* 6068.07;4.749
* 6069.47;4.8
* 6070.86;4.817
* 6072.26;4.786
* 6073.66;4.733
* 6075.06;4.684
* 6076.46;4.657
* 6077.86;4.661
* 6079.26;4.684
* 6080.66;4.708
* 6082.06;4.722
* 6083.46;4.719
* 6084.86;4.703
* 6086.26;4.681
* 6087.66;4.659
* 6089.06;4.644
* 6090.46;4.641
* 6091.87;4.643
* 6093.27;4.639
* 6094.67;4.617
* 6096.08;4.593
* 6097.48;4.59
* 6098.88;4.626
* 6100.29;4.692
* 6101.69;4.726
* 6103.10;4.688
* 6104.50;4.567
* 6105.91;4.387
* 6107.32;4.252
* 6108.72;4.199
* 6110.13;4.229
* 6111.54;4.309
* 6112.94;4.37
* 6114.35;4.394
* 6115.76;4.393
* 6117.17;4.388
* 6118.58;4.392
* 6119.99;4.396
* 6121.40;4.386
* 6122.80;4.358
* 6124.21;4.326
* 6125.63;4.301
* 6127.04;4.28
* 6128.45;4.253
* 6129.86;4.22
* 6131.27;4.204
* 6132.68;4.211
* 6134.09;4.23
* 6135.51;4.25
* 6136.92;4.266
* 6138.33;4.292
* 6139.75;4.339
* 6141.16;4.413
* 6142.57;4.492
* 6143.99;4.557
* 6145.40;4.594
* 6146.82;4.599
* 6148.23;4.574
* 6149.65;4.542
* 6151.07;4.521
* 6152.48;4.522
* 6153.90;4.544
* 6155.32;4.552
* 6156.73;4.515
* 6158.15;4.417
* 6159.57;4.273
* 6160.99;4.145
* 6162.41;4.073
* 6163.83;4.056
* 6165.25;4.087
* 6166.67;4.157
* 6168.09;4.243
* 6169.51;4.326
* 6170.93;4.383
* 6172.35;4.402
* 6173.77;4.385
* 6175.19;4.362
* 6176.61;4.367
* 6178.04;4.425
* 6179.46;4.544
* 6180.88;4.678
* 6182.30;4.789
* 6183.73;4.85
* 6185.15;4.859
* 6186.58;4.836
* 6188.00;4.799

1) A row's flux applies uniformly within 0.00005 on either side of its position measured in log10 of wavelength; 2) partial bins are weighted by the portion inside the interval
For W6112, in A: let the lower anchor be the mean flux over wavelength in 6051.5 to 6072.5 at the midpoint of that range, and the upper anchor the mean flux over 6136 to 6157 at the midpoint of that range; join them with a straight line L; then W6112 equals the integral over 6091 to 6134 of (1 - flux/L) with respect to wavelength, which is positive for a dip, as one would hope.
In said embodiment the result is 1.6 A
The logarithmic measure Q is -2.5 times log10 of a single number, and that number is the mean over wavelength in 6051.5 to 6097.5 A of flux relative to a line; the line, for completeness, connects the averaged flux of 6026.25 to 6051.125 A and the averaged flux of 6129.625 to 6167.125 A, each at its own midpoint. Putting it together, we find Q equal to -0.04 mag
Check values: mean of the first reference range 4.64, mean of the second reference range 4.36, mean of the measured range 4.7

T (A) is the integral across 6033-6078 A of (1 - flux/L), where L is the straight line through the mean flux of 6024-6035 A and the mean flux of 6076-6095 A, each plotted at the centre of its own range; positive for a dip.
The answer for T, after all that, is 3.87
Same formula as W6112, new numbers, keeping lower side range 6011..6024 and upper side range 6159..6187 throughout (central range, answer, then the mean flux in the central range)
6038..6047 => 0.61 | 4.3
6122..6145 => 0.80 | 4.32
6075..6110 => -0.53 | 4.61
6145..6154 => -0.22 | 4.55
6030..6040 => 0.21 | 4.54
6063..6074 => -0.39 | 4.74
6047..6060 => -0.04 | 4.62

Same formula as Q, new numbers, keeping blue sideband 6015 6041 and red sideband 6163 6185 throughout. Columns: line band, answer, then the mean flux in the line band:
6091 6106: 0.00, 4.62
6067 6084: 0.00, 4.72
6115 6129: 0.05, 4.35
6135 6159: 0.01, 4.47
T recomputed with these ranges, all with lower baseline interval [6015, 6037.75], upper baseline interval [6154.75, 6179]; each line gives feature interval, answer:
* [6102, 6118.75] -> 0.60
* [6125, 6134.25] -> 0.47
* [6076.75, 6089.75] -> -0.04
